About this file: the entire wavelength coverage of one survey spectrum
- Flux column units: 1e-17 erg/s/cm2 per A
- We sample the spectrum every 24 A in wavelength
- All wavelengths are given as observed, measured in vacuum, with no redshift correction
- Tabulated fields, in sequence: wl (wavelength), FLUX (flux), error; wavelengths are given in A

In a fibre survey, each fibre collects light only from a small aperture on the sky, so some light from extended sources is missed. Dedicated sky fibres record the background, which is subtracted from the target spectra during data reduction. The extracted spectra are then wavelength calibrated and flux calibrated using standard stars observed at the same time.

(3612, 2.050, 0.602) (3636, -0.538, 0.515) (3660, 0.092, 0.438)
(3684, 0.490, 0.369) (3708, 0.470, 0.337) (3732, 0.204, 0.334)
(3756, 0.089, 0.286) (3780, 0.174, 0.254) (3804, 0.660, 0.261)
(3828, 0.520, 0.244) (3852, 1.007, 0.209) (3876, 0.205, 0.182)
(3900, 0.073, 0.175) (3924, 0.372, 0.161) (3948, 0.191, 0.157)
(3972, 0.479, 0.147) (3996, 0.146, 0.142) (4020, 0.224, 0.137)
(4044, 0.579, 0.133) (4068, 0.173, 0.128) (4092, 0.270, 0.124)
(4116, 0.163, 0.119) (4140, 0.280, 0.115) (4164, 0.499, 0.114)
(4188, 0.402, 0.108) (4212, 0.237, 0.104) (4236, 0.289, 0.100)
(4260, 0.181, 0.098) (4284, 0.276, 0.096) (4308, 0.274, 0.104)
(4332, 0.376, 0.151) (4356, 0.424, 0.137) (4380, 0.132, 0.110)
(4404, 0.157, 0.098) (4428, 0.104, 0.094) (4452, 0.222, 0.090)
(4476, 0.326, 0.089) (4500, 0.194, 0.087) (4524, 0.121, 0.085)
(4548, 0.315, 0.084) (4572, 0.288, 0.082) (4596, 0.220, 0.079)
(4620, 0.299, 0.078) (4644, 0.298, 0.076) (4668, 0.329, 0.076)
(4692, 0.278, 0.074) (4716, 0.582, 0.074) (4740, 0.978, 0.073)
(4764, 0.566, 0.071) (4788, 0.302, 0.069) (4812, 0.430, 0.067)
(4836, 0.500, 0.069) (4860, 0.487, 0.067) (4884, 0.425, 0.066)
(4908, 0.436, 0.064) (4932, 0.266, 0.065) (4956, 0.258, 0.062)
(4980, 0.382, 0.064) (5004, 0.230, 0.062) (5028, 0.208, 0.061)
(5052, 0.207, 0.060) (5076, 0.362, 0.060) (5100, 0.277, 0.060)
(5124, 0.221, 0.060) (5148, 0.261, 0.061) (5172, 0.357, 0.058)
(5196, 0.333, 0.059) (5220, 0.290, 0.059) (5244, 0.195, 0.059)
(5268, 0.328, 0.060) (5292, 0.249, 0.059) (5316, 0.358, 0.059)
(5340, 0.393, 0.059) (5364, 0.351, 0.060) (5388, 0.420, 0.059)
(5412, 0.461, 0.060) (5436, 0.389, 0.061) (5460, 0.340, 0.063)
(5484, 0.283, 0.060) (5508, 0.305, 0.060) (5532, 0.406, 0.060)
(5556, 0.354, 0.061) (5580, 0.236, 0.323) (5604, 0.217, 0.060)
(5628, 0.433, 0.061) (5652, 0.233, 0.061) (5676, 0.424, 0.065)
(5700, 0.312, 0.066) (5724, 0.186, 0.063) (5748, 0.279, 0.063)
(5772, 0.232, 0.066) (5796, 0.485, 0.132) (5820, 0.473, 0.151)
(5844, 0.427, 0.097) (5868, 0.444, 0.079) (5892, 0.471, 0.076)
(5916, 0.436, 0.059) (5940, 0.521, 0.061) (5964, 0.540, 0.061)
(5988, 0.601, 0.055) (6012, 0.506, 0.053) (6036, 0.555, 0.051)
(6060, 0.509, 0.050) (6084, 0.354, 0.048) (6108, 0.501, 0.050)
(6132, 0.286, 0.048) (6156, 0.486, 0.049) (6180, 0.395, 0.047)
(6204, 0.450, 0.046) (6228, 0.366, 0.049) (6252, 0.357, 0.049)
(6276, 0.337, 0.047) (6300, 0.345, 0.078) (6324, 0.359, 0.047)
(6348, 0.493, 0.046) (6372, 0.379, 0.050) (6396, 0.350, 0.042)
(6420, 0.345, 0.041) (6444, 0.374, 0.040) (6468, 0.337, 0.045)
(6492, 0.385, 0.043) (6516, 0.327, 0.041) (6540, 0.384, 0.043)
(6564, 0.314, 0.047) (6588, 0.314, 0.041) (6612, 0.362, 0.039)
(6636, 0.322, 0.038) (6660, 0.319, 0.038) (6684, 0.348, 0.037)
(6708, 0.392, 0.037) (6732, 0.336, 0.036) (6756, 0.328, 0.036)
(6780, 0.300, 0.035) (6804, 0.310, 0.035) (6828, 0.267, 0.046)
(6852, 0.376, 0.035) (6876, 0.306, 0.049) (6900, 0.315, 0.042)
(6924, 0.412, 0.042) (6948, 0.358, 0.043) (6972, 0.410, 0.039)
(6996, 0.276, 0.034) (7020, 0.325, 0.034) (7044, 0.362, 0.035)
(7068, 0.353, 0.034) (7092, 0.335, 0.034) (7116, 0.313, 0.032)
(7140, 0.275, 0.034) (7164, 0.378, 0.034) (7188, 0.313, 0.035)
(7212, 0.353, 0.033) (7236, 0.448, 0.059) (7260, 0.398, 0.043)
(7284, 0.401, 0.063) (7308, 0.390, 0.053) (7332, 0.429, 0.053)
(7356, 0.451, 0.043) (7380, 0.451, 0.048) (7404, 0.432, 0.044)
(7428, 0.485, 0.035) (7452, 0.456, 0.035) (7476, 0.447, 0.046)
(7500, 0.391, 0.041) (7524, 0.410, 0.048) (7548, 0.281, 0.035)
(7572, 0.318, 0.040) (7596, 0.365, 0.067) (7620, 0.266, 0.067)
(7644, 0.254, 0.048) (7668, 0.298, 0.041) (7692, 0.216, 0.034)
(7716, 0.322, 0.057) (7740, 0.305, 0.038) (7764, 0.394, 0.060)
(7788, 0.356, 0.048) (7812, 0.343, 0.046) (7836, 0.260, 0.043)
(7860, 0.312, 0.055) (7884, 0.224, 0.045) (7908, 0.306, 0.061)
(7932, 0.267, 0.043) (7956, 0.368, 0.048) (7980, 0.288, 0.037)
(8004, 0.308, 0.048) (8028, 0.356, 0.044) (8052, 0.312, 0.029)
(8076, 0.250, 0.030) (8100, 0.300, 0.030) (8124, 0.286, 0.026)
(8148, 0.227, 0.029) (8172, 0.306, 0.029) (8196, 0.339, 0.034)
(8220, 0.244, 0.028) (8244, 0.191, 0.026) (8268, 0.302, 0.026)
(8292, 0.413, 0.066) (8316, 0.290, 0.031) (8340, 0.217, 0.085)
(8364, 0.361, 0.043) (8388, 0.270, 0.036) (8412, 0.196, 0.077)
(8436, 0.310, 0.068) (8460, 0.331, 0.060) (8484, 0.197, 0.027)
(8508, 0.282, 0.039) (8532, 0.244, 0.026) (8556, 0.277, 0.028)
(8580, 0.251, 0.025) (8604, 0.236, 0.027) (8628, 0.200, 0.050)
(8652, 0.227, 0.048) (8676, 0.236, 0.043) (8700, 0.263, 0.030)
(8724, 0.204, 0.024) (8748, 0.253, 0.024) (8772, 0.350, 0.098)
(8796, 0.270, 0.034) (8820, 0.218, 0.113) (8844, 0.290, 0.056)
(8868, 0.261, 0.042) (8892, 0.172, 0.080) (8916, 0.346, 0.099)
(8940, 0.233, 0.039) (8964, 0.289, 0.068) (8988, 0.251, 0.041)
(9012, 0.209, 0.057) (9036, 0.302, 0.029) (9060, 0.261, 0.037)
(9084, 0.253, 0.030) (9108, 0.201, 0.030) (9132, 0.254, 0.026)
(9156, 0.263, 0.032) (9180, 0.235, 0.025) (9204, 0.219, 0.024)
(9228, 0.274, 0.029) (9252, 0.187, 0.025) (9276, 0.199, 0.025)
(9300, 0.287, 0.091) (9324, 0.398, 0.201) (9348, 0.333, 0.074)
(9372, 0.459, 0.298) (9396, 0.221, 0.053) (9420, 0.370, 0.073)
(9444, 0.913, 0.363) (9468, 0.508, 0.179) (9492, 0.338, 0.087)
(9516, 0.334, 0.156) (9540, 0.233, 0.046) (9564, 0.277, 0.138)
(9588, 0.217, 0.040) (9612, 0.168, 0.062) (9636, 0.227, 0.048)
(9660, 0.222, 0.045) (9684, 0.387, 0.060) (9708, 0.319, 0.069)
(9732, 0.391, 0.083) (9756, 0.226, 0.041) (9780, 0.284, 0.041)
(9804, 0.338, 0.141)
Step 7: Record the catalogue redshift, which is 2.882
